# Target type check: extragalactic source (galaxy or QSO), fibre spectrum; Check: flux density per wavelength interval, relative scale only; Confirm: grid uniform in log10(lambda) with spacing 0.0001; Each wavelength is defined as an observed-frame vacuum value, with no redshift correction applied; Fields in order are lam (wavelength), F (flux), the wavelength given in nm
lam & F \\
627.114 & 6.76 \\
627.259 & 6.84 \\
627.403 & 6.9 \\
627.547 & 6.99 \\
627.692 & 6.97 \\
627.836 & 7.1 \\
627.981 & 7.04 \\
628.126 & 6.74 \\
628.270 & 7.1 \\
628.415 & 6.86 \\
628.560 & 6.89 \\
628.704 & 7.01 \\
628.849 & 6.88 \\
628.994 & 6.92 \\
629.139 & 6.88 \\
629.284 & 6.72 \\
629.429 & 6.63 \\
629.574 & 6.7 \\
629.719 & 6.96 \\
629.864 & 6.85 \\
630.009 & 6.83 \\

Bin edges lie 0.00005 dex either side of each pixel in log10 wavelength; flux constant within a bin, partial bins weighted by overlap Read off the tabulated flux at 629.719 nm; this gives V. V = 6.96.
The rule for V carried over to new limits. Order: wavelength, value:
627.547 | 6.99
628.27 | 7.1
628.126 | 6.74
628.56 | 6.89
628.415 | 6.86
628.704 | 7.01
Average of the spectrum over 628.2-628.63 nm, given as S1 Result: 6.94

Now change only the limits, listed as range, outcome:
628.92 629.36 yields 6.83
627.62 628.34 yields 6.99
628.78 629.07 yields 6.89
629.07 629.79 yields 6.77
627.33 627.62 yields 6.96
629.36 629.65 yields 6.67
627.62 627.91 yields 7.04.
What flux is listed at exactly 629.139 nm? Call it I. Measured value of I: 6.88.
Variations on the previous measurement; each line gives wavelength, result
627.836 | 7.1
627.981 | 7.04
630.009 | 6.83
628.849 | 6.88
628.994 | 6.92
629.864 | 6.85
